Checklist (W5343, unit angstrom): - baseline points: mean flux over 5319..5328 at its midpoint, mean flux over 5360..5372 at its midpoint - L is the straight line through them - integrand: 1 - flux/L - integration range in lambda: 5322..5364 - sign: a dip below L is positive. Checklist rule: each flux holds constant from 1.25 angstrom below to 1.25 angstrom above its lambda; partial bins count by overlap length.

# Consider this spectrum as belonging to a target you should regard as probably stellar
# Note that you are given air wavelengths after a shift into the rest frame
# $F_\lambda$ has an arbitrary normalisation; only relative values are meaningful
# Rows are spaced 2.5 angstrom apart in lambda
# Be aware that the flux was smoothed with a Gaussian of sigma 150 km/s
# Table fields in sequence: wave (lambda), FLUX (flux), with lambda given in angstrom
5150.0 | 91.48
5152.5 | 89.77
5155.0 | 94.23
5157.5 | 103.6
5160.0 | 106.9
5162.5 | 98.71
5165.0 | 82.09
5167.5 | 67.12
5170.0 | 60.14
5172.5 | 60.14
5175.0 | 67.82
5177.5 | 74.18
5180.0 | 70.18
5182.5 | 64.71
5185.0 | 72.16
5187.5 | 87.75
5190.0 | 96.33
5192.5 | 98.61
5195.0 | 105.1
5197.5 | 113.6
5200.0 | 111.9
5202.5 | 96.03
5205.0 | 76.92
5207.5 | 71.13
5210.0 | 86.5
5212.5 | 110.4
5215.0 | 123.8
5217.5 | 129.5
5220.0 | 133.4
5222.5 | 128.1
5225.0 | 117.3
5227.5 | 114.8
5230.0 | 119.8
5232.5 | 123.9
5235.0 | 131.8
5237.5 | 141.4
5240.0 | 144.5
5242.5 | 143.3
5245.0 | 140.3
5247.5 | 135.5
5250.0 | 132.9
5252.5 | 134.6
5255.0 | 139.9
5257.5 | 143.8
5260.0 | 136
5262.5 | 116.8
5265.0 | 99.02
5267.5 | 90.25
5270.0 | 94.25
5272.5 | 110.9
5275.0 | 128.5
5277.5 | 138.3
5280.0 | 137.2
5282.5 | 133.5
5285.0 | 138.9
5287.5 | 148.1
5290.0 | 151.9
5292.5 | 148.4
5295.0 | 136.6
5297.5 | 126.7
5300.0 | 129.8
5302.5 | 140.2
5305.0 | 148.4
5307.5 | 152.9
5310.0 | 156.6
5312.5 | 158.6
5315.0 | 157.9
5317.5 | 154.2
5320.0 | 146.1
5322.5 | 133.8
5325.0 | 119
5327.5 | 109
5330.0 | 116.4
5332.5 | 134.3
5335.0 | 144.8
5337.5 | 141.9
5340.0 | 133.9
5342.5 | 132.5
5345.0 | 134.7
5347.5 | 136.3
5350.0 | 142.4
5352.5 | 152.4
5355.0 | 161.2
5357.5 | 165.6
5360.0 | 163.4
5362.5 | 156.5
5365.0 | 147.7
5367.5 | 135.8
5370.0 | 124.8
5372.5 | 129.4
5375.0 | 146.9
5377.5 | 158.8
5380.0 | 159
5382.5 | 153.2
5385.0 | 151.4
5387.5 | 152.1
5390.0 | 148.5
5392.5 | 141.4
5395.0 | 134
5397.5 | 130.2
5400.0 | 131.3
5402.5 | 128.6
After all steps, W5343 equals -1.6 angstrom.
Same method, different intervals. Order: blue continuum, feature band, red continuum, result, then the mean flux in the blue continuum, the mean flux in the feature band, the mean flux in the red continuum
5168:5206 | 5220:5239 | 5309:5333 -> -4.7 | 83.4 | 126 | 139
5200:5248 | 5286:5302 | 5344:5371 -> -0.7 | 119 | 140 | 148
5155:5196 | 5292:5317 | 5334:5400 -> -4.2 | 82.4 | 146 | 145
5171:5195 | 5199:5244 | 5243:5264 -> -3.1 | 78.2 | 117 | 135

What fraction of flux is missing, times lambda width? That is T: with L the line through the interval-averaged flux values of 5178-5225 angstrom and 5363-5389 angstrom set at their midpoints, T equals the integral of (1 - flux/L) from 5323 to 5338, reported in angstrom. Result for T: 0.8 angstrom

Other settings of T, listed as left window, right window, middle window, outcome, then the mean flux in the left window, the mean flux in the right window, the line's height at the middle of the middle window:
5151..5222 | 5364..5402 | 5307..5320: -3.2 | 91.6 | 143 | 125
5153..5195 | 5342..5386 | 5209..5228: -4.0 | 82.4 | 148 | 97.7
